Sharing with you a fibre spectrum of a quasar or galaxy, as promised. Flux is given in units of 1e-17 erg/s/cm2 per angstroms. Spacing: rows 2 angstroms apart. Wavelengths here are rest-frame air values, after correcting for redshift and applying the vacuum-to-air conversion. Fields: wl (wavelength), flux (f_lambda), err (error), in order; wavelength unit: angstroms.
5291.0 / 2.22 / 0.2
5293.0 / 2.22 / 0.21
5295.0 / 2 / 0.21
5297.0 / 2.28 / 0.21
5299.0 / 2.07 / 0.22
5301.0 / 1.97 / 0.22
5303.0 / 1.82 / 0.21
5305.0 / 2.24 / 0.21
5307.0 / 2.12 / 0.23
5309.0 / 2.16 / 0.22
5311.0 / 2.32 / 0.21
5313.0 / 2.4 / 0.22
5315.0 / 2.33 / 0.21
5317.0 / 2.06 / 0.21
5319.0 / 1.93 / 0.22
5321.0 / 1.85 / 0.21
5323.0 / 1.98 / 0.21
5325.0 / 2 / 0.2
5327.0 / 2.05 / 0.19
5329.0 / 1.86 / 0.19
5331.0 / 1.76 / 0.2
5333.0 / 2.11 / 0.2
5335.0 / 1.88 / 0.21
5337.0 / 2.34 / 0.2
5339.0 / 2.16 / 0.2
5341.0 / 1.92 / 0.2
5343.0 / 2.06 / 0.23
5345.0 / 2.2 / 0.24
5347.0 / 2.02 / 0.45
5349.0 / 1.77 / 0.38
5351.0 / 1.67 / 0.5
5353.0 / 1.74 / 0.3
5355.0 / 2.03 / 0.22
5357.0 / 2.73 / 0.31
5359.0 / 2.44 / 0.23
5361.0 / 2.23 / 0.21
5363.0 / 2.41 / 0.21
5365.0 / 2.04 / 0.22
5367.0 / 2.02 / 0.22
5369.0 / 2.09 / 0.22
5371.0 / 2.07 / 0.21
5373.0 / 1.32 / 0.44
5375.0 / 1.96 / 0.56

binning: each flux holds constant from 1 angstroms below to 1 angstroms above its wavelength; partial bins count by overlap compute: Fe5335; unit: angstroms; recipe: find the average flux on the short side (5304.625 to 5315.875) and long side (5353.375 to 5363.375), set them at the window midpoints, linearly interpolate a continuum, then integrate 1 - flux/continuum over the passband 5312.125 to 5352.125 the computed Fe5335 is 4.80 angstroms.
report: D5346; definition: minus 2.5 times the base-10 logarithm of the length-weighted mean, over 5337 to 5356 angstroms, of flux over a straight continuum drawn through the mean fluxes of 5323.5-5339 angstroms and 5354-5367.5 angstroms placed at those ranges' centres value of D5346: 0.09 mag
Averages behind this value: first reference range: 2.01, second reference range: 2.28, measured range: 1.97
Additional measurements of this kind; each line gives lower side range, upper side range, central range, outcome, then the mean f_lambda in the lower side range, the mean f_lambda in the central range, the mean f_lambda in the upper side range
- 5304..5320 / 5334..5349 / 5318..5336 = 0.102 mag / 2.2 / 1.94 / 2.06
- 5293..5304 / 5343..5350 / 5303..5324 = -0.047 mag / 2.05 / 2.12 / 2.01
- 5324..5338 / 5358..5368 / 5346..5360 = 0.053 mag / 2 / 2.06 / 2.23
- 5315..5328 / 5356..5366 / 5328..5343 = 0.067 mag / 2.01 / 2.01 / 2.37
